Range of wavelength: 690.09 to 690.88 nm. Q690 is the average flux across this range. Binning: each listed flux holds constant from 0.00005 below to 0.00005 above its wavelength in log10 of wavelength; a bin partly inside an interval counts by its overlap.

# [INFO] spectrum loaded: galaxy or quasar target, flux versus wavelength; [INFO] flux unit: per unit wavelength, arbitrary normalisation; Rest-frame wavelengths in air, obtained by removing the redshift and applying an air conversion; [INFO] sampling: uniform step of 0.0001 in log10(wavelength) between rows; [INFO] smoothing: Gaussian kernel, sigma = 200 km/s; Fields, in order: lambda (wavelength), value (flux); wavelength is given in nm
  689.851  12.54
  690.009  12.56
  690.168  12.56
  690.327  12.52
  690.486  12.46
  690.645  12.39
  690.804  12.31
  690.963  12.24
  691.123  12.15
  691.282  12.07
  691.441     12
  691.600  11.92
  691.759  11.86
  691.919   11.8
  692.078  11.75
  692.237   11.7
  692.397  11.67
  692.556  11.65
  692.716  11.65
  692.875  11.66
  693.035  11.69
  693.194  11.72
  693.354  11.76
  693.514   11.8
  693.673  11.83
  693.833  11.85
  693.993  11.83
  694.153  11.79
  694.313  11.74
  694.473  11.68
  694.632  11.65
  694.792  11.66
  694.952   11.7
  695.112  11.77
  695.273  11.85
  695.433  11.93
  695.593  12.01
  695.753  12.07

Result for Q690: 12.4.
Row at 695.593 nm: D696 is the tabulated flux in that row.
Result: 12.01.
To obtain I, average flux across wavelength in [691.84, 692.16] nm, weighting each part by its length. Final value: 11.8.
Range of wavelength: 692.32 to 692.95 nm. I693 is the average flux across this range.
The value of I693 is 11.7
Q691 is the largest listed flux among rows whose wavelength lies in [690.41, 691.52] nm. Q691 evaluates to 12.46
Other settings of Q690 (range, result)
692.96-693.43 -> 11.7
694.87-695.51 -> 11.8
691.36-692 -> 11.9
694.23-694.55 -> 11.7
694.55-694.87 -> 11.7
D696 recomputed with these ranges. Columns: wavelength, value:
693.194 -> 11.72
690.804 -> 12.31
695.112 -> 11.77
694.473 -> 11.68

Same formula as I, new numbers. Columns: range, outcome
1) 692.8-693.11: 11.7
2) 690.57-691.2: 12.3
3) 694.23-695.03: 11.7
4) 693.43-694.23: 11.8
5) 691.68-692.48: 11.8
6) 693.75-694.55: 11.8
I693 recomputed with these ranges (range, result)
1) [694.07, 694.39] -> 11.8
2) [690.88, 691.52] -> 12.1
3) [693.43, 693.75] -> 11.8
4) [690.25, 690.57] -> 12.5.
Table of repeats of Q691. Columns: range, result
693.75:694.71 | 11.85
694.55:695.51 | 11.93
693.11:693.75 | 11.83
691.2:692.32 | 12.07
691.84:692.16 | 11.8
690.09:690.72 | 12.56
